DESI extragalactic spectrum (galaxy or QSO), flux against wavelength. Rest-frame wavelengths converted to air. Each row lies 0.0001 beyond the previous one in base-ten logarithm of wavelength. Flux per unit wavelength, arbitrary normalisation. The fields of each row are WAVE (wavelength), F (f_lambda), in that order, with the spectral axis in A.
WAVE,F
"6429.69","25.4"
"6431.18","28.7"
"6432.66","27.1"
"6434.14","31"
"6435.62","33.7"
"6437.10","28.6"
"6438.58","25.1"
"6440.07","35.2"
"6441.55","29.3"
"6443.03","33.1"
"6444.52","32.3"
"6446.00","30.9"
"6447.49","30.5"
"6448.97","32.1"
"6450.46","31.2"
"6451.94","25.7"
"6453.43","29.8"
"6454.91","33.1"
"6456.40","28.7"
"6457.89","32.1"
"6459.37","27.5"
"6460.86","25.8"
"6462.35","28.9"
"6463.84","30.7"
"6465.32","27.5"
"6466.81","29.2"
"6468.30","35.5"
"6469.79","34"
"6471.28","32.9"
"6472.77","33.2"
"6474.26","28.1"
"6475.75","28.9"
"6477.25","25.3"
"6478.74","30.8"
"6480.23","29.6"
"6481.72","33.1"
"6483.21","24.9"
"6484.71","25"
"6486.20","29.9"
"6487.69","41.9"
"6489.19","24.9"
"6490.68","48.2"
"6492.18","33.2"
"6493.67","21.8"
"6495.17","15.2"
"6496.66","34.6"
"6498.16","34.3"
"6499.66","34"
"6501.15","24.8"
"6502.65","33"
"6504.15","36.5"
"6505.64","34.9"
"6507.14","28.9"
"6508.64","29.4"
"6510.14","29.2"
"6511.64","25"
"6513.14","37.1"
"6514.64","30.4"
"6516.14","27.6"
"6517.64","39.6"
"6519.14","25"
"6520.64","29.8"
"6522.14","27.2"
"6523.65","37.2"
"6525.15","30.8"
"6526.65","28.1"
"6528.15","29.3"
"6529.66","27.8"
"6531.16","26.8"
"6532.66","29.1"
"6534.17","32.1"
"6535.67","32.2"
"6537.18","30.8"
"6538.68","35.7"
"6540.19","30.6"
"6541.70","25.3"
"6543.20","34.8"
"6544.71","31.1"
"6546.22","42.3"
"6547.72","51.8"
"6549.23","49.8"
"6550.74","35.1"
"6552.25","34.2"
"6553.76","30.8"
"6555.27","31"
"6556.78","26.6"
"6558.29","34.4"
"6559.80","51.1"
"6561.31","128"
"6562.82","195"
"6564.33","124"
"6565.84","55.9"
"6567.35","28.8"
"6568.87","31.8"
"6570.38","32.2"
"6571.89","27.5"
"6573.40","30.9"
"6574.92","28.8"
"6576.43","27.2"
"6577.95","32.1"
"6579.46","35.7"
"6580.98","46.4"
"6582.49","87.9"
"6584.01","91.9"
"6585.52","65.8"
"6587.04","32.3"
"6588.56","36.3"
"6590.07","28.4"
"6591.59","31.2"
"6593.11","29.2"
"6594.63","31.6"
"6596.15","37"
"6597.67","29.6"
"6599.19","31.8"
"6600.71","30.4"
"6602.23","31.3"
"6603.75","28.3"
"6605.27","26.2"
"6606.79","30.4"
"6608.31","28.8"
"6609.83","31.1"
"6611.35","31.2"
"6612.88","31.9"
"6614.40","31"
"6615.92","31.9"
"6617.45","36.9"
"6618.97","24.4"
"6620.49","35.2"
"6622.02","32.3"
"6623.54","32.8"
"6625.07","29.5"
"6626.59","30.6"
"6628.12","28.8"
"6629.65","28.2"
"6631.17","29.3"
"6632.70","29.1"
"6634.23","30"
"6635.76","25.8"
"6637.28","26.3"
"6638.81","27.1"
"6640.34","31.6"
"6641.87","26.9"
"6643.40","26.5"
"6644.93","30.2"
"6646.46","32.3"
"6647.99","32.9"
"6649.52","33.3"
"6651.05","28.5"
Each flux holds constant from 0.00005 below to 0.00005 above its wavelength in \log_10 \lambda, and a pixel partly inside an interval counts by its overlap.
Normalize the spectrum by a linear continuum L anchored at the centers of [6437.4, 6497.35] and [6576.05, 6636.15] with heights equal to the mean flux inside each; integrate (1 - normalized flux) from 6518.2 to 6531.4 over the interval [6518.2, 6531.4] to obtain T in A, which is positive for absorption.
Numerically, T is 1.2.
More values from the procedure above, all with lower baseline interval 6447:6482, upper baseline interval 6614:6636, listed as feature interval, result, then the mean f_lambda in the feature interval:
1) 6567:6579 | 0.11 A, 30.1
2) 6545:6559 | -3.14 A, 37.1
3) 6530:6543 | -0.06 A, 30.4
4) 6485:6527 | -1.24 A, 31.1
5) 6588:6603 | -0.59 A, 31.6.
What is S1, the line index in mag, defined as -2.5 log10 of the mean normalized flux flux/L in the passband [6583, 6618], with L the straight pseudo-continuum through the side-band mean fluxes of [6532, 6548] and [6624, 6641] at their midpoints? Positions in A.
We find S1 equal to -0.170 mag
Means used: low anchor 33.7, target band 35.8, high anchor 28.8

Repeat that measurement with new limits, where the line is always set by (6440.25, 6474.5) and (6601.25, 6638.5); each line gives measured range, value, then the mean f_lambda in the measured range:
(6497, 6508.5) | -0.062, 32.3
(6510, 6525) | -0.016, 30.9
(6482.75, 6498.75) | 0.004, 30.4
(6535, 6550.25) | -0.200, 36.4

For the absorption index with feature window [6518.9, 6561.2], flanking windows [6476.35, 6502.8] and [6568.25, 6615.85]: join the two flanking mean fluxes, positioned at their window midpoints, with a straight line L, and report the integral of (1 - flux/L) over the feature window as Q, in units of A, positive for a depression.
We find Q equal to -1.9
